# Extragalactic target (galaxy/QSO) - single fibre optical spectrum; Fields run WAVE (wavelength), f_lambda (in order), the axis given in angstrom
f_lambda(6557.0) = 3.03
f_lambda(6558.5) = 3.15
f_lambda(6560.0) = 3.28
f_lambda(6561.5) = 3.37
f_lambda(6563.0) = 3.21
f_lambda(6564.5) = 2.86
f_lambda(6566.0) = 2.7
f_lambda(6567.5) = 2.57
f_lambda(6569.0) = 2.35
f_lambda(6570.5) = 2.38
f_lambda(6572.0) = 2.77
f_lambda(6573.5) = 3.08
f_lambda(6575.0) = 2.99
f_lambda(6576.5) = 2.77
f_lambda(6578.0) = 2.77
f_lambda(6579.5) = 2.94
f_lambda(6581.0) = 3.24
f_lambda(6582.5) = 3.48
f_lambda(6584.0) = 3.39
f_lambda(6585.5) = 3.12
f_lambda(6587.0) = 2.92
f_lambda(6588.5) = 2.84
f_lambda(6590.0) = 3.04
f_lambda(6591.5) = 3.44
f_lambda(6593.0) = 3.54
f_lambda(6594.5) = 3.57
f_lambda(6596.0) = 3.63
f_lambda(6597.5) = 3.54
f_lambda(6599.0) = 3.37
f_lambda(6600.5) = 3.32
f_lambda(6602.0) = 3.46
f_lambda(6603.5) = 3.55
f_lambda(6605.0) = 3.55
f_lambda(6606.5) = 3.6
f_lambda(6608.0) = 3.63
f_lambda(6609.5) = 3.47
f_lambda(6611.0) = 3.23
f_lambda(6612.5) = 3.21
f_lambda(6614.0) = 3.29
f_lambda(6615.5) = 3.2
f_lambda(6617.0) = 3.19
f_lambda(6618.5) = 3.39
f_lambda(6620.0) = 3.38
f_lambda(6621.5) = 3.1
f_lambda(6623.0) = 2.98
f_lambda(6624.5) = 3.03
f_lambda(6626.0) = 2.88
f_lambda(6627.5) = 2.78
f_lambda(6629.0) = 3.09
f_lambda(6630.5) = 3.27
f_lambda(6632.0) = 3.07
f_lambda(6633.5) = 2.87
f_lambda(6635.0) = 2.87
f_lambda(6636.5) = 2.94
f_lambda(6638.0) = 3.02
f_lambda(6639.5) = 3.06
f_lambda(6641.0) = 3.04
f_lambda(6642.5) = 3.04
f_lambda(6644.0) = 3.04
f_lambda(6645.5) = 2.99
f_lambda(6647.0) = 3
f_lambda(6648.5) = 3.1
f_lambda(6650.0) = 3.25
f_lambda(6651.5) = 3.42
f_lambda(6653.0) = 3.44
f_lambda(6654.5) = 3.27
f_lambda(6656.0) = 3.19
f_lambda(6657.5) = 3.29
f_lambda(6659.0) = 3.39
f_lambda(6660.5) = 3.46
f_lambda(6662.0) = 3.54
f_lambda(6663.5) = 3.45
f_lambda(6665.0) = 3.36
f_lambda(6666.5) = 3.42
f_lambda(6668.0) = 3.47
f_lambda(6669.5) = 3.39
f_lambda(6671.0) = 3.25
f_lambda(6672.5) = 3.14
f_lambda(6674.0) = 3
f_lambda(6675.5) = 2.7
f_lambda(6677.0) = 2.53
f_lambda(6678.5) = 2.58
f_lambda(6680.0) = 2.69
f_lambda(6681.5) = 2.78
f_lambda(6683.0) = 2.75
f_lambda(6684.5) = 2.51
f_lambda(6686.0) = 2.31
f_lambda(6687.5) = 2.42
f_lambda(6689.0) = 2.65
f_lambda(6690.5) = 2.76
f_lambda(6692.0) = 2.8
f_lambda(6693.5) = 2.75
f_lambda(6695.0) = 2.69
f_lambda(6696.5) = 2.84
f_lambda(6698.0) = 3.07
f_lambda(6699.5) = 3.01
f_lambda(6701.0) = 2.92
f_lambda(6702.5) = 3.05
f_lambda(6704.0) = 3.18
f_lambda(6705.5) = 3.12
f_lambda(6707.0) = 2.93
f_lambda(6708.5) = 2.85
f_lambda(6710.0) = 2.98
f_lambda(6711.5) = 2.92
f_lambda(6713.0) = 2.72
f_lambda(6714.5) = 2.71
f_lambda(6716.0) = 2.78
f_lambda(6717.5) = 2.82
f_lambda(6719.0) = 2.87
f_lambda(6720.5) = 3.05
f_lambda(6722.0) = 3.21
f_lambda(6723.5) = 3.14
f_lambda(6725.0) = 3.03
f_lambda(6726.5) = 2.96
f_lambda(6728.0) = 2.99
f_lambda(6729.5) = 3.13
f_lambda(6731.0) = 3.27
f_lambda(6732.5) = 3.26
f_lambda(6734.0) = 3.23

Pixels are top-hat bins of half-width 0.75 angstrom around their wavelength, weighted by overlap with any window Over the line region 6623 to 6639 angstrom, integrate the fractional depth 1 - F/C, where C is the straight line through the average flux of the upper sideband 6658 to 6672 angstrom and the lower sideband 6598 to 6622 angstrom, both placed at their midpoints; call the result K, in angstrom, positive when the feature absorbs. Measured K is 1.9 angstrom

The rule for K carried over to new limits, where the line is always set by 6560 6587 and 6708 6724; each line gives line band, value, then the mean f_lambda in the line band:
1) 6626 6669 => -3.67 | 3.18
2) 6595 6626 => -4.29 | 3.35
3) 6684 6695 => 1.17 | 2.61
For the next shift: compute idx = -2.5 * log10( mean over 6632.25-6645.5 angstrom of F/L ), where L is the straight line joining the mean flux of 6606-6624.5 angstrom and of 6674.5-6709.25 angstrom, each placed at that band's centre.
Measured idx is 0.05 mag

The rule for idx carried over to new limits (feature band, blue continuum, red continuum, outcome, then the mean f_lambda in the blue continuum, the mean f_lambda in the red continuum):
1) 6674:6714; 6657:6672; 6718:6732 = 0.16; 3.4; 3.07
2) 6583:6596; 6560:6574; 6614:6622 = -0.08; 2.83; 3.26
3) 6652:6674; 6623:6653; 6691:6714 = -0.12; 3.05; 2.92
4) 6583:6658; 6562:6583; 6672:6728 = -0.13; 2.86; 2.84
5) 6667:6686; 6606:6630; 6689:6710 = 0.04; 3.21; 2.91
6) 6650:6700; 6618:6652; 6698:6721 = -0.01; 3.07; 2.93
